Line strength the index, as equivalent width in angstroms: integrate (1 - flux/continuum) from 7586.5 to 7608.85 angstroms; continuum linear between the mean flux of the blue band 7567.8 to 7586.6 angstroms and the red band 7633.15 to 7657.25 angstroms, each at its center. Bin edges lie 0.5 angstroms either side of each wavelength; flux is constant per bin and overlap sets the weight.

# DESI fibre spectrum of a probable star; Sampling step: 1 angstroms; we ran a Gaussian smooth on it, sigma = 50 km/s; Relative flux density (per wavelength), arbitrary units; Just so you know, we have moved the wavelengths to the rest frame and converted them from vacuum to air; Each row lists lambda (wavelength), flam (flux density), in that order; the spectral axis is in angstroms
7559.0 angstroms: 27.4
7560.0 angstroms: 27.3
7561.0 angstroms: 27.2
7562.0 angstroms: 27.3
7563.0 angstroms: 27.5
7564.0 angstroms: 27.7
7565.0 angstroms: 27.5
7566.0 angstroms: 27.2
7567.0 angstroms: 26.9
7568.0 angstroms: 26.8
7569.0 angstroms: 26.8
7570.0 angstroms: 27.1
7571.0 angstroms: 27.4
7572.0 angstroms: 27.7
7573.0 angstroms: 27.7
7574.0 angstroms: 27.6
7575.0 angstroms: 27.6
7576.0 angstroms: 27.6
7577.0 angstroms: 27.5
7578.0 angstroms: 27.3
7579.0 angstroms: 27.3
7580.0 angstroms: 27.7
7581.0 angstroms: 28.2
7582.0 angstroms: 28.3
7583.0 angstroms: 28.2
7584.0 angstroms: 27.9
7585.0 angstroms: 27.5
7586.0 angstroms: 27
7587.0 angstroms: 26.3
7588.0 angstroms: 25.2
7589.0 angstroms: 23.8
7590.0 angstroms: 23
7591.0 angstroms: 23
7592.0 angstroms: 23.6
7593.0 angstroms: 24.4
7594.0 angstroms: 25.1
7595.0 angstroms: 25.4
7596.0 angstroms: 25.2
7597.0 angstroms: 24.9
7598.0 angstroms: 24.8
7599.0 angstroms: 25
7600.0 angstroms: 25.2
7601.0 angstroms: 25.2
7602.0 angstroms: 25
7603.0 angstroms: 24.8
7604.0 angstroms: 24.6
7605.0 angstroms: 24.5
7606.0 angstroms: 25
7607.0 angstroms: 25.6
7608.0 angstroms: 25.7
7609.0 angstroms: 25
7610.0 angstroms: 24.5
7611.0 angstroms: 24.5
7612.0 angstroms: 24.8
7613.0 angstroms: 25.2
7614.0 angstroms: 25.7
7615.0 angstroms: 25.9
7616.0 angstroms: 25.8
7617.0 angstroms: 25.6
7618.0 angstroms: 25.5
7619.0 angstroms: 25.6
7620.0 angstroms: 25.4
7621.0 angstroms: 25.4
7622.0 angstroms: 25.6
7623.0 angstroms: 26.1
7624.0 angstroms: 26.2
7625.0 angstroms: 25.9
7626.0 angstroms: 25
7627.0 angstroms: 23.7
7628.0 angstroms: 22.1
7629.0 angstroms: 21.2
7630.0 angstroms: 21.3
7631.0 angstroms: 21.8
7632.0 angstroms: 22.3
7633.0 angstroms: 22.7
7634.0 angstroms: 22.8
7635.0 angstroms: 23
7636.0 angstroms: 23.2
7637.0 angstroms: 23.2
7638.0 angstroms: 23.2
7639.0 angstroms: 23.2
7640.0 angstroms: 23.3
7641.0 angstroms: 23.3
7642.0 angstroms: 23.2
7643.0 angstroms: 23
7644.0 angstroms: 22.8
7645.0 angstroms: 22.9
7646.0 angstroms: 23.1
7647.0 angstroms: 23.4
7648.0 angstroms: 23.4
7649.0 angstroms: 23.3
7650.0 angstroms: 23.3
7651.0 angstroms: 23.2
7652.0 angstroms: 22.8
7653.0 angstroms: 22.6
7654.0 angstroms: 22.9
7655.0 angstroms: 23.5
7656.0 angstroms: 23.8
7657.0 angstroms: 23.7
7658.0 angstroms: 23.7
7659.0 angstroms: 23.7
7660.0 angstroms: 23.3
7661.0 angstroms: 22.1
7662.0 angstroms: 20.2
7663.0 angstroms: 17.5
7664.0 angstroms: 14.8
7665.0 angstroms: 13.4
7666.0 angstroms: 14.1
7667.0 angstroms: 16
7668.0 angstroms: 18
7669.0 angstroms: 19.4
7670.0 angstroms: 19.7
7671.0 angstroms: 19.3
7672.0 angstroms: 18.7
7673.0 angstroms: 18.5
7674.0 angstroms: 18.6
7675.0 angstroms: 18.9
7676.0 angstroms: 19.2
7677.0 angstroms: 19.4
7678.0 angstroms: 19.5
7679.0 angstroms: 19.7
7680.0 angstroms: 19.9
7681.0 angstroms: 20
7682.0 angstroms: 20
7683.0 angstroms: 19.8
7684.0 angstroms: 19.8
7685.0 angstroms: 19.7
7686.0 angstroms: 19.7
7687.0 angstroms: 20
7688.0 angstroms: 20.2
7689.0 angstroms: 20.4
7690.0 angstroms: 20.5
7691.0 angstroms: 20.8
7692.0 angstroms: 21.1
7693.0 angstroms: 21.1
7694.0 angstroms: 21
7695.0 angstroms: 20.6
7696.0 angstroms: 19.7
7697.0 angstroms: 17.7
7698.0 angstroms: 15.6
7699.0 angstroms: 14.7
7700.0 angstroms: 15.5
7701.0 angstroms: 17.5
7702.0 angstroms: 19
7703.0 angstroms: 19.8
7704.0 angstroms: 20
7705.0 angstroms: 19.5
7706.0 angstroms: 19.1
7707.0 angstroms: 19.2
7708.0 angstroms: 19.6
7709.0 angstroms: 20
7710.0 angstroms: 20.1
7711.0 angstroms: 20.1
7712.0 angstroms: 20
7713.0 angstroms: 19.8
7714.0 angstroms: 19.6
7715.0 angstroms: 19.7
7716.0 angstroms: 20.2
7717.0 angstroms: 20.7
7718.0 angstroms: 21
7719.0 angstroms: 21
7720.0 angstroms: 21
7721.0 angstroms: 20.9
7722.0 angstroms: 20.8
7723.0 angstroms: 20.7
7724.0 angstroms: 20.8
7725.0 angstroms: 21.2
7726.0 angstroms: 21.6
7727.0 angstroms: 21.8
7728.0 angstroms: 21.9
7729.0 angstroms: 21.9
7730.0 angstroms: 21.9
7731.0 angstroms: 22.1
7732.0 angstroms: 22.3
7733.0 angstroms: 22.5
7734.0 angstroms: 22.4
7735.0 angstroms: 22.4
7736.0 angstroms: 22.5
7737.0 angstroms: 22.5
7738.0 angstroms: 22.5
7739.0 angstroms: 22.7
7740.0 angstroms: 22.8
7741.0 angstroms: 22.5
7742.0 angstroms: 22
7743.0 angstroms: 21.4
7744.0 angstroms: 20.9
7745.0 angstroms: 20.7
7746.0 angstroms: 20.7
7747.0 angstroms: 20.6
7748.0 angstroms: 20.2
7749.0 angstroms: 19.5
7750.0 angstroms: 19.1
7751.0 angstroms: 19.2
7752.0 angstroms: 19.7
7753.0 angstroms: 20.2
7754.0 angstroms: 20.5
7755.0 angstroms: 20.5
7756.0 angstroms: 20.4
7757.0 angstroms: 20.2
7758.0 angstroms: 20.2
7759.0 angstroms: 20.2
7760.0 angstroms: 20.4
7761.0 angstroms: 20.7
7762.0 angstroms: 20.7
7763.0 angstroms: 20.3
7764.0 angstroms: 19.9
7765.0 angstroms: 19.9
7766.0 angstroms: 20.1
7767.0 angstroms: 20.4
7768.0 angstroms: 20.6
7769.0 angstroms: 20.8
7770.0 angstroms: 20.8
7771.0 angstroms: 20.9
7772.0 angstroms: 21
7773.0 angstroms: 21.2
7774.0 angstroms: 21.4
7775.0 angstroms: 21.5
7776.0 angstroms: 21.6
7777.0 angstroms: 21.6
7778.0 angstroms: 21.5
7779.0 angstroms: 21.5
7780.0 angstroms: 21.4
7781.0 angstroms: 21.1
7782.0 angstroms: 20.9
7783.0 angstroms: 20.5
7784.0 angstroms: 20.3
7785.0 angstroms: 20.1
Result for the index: 1.2 angstroms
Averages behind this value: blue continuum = 27.5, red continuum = 23.2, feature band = 24.8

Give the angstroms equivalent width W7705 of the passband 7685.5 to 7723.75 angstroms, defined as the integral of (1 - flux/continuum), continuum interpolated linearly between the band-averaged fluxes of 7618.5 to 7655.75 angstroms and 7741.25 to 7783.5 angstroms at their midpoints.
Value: 3.9 angstroms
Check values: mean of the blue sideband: 23.5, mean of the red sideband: 20.7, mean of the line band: 19.7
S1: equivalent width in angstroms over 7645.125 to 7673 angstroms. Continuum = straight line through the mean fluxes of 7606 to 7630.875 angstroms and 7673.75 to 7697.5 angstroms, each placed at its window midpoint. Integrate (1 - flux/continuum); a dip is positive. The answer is 1.4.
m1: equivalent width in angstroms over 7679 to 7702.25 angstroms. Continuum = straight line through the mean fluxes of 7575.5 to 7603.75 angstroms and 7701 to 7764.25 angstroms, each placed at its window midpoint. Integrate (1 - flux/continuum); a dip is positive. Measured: 3.1 angstroms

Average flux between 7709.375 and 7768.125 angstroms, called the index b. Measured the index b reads 20.9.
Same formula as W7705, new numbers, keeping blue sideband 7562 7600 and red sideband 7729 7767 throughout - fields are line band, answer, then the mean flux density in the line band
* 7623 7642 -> 1.2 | 23.3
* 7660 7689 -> 5.6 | 18.9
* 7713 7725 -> 0.8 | 20.6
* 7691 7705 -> 2.4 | 18.8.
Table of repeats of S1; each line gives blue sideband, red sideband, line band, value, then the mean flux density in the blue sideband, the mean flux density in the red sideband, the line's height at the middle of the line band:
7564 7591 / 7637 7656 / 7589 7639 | 1.0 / 27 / 23.2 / 25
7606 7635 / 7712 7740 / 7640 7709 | 8.2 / 24.5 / 21.4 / 22.9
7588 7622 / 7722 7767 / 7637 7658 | 0.5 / 24.9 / 21.1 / 23.8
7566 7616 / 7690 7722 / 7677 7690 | 0.6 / 25.9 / 19.6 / 20.8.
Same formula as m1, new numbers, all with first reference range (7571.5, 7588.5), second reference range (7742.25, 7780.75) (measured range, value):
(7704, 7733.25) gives 2.0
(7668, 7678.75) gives 2.2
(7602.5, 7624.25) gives 0.7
